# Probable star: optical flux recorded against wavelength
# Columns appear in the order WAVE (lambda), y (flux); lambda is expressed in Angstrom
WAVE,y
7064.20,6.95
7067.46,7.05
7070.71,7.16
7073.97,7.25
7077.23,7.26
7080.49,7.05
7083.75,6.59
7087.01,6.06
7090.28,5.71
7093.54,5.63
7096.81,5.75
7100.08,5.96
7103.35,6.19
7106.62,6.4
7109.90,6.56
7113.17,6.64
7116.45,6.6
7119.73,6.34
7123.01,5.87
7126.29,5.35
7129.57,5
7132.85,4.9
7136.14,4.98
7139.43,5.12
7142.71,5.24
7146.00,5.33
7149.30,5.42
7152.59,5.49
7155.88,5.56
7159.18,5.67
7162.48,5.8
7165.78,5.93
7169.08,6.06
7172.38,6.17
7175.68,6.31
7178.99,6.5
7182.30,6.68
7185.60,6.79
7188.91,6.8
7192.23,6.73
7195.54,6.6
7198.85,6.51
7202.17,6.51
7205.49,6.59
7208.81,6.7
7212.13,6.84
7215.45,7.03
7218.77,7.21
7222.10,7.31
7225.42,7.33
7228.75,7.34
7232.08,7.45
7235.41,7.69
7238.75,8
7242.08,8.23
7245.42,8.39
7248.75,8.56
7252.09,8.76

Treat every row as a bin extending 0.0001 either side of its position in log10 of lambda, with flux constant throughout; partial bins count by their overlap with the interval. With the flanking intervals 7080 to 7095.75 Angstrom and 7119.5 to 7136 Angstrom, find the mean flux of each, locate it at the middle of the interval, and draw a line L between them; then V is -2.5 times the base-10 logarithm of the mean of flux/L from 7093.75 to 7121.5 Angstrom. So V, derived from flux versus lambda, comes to -0.09 mag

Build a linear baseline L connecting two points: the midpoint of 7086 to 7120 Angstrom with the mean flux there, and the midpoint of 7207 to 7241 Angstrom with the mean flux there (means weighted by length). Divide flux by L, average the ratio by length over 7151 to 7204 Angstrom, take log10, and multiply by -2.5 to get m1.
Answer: 0.10 mag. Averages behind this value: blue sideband 6.16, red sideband 7.3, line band 6.26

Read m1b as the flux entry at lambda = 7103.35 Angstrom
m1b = 6.19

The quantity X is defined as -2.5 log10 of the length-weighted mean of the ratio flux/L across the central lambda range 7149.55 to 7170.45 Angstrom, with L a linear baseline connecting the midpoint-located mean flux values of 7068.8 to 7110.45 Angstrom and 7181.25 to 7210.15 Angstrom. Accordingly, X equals 0.151 mag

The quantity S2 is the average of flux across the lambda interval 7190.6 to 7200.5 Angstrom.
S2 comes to 6.62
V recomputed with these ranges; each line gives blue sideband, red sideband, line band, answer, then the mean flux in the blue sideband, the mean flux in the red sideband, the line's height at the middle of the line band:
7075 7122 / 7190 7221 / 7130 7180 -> 0.17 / 6.34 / 6.76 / 6.56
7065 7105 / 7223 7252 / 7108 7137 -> 0.17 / 6.48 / 7.91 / 6.83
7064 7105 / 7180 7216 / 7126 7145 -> 0.28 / 6.49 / 6.69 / 6.58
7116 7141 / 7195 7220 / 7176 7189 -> -0.05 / 5.47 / 6.75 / 6.34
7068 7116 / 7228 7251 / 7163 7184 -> 0.17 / 6.46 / 8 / 7.31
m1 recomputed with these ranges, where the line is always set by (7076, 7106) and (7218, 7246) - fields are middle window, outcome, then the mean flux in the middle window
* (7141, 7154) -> 0.26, 5.37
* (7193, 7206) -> 0.12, 6.56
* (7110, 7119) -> -0.02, 6.58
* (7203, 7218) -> 0.10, 6.8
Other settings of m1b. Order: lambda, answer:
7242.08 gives 8.23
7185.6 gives 6.79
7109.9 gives 6.56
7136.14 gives 4.98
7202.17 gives 6.51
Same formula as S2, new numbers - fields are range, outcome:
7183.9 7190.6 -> 6.79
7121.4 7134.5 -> 5.28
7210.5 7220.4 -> 7.03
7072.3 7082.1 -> 7.18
